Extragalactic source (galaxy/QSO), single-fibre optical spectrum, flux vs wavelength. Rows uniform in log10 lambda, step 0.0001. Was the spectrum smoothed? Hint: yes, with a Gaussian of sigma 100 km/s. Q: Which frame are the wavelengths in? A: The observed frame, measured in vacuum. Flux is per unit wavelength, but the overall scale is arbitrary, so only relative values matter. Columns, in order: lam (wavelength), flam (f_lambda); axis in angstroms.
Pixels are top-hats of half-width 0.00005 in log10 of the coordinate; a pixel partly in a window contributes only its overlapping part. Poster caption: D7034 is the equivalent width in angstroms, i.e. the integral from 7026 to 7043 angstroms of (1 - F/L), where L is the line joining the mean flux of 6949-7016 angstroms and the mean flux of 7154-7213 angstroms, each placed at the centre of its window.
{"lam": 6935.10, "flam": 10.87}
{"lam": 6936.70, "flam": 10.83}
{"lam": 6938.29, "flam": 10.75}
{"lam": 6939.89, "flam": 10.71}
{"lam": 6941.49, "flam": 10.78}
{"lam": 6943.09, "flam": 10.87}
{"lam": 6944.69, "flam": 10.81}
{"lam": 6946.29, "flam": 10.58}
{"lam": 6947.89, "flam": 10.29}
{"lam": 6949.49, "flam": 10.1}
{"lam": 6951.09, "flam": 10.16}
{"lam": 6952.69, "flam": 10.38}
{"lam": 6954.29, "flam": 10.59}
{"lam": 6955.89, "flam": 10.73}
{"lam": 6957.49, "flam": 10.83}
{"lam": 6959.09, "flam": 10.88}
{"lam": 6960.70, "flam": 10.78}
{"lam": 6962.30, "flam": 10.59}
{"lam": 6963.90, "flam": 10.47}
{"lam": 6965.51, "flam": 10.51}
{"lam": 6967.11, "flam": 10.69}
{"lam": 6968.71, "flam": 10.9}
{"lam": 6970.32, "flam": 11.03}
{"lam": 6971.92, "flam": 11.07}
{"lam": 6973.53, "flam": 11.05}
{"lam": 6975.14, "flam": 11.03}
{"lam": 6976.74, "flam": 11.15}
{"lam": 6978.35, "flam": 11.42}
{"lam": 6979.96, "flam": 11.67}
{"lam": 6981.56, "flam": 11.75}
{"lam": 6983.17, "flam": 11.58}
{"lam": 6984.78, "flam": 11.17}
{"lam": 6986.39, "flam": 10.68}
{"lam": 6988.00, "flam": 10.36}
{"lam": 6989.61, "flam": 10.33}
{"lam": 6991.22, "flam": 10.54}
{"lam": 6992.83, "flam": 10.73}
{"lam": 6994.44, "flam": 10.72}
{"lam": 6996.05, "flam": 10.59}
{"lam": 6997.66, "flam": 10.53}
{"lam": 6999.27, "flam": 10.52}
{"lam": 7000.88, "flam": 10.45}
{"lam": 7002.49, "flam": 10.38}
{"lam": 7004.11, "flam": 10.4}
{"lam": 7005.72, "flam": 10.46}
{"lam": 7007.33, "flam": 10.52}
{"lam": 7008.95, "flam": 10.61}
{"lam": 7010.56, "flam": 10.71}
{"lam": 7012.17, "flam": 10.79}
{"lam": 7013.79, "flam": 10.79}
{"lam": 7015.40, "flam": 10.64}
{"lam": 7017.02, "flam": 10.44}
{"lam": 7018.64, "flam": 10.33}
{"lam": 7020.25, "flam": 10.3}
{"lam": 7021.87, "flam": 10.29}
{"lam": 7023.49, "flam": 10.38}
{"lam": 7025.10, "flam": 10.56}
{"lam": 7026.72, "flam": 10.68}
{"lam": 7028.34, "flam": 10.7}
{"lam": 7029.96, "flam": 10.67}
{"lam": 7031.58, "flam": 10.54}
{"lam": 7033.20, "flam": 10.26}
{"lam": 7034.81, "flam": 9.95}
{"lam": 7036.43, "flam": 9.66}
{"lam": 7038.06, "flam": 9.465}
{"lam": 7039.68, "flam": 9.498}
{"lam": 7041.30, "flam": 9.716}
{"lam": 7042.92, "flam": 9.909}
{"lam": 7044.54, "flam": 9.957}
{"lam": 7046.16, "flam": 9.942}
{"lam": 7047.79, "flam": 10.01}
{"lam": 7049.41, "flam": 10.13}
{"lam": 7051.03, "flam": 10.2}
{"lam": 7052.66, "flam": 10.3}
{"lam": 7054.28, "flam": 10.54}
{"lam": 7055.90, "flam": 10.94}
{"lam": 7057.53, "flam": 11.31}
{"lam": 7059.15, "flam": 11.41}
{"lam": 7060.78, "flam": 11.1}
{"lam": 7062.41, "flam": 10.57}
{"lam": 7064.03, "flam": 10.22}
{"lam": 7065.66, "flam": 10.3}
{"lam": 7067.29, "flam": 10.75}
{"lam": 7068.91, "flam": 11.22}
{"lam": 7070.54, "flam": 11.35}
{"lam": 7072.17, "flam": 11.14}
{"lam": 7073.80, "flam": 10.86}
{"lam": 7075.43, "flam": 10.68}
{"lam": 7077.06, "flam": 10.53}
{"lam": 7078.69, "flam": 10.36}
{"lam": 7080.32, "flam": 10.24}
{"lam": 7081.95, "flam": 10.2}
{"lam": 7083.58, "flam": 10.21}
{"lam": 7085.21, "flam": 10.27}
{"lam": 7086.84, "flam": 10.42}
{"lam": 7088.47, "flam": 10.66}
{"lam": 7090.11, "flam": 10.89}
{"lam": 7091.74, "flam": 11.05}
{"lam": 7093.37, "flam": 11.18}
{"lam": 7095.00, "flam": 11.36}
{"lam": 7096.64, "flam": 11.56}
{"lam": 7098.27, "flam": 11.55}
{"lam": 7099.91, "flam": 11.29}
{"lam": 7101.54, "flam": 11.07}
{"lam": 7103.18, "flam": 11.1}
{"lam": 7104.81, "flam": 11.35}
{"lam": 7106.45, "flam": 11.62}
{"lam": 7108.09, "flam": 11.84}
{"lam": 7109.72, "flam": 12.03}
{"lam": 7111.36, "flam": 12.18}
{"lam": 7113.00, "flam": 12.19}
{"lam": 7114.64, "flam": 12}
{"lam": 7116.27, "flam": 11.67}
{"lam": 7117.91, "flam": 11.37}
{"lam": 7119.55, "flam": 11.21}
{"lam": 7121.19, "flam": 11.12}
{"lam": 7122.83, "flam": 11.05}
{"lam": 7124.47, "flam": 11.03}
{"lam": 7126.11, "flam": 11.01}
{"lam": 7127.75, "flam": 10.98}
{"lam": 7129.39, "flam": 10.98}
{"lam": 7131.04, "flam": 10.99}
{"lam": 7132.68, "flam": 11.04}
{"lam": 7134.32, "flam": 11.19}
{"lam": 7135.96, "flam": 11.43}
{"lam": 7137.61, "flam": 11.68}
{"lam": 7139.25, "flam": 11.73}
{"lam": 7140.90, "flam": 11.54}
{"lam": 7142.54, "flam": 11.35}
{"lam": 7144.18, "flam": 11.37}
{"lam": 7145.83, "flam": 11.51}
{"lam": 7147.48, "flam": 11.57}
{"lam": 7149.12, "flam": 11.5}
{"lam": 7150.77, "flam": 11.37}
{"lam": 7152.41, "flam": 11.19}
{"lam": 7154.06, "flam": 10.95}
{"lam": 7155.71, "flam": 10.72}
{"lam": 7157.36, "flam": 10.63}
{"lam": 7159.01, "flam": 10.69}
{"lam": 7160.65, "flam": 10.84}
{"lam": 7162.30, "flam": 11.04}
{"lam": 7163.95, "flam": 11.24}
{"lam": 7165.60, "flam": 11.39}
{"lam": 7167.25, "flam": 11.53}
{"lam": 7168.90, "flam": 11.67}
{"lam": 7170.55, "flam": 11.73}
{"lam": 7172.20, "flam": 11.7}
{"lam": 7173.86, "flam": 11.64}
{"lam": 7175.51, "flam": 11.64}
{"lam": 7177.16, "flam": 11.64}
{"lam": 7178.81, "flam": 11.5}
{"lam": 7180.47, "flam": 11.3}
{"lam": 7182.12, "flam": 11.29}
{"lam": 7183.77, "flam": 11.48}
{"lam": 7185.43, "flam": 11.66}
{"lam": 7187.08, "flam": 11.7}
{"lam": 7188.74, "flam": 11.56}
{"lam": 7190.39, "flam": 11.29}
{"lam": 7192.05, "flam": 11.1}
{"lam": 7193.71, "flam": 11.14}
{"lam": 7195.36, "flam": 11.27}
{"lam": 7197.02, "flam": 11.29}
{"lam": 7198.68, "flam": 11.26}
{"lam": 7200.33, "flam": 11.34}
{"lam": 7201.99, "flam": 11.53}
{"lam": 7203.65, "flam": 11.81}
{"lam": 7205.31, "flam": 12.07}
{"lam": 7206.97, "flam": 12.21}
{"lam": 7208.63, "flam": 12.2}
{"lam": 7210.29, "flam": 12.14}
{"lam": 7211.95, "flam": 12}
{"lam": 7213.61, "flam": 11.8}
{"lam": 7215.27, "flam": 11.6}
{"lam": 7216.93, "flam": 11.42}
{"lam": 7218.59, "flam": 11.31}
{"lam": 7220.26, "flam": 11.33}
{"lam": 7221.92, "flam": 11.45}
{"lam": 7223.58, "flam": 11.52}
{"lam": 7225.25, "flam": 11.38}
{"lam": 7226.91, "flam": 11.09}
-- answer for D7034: 1.3 angstroms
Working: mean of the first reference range 10.7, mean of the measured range 10.1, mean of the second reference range 11.5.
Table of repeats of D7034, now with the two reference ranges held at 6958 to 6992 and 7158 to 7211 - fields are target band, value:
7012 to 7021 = 0.4 angstroms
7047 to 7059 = 0.6 angstroms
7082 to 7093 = 0.6 angstroms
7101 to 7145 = -0.3 angstroms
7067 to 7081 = 0.5 angstroms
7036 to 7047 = 1.4 angstroms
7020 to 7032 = 0.6 angstroms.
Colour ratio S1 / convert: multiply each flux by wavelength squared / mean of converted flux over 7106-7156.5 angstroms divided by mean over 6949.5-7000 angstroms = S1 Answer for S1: 1.1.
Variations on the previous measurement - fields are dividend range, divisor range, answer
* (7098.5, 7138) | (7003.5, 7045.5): 1.13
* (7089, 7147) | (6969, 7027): 1.10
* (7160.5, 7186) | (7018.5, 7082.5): 1.14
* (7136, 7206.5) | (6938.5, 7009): 1.12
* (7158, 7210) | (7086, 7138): 1.04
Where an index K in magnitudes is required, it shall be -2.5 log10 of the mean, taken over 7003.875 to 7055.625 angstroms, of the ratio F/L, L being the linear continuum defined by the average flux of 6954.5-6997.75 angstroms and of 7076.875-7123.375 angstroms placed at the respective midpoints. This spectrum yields 0.072 mag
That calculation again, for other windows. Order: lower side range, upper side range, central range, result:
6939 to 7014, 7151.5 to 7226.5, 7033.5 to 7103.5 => 0.05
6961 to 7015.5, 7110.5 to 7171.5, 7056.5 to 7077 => 0.02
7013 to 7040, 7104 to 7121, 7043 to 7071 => 0.02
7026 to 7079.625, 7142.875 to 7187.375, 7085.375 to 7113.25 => -0.05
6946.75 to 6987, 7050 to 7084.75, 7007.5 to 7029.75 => 0.02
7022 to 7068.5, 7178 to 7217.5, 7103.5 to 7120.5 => -0.08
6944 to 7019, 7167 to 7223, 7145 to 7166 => 0.03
